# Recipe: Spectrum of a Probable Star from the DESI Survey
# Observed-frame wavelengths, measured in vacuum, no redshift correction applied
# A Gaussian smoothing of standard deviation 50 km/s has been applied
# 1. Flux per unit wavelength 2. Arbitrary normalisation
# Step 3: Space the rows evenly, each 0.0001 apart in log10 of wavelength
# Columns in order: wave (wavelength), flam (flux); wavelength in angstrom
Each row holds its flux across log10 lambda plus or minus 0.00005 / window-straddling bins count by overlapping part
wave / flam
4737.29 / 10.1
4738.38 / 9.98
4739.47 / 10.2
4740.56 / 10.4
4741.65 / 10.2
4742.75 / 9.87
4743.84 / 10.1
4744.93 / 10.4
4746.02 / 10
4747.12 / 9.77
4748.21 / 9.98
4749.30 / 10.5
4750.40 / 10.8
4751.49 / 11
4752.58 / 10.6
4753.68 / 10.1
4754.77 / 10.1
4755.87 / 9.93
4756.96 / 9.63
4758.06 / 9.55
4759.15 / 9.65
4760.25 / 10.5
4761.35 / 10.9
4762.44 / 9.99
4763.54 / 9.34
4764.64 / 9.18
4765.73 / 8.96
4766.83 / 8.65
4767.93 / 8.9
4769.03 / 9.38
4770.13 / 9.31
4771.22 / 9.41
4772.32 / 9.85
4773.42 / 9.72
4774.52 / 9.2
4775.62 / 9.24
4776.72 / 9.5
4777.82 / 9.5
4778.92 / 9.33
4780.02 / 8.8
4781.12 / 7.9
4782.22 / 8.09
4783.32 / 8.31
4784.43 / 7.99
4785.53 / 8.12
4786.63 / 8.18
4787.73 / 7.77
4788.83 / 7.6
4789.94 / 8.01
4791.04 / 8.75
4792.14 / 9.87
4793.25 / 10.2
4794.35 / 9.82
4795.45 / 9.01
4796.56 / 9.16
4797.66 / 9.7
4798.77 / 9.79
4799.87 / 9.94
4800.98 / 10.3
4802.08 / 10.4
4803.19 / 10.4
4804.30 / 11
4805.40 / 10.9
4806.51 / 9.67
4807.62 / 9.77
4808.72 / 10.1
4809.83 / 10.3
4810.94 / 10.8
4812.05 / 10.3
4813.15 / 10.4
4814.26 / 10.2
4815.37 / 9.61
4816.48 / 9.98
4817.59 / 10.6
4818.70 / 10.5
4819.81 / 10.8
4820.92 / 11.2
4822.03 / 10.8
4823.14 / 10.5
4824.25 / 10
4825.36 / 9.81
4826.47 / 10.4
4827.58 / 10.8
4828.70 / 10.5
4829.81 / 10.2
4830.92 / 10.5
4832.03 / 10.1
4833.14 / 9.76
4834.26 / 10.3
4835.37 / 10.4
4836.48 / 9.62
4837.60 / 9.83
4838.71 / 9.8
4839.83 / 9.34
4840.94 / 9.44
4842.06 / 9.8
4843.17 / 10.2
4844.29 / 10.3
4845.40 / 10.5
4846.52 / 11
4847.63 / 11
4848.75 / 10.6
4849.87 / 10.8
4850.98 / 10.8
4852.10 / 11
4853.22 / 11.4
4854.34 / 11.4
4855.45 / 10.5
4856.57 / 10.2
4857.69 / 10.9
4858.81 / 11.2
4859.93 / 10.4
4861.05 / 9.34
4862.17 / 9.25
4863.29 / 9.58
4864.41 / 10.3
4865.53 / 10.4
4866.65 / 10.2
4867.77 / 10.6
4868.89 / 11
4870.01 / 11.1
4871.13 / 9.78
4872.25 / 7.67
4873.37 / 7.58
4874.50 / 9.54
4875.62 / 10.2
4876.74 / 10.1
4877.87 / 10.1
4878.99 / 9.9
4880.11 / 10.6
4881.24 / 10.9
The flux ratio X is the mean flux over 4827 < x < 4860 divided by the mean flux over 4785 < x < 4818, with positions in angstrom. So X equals 1.1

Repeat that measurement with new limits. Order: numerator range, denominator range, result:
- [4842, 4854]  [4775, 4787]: 1.24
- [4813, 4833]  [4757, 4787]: 1.13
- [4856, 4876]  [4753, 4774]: 1.03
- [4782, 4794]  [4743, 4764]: 0.84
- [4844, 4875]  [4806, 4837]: 1.00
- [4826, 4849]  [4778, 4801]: 1.15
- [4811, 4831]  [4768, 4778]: 1.10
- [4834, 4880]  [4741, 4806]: 1.07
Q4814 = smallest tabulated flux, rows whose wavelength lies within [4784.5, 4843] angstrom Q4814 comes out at 7.6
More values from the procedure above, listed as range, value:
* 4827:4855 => 9.34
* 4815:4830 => 9.61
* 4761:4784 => 7.9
